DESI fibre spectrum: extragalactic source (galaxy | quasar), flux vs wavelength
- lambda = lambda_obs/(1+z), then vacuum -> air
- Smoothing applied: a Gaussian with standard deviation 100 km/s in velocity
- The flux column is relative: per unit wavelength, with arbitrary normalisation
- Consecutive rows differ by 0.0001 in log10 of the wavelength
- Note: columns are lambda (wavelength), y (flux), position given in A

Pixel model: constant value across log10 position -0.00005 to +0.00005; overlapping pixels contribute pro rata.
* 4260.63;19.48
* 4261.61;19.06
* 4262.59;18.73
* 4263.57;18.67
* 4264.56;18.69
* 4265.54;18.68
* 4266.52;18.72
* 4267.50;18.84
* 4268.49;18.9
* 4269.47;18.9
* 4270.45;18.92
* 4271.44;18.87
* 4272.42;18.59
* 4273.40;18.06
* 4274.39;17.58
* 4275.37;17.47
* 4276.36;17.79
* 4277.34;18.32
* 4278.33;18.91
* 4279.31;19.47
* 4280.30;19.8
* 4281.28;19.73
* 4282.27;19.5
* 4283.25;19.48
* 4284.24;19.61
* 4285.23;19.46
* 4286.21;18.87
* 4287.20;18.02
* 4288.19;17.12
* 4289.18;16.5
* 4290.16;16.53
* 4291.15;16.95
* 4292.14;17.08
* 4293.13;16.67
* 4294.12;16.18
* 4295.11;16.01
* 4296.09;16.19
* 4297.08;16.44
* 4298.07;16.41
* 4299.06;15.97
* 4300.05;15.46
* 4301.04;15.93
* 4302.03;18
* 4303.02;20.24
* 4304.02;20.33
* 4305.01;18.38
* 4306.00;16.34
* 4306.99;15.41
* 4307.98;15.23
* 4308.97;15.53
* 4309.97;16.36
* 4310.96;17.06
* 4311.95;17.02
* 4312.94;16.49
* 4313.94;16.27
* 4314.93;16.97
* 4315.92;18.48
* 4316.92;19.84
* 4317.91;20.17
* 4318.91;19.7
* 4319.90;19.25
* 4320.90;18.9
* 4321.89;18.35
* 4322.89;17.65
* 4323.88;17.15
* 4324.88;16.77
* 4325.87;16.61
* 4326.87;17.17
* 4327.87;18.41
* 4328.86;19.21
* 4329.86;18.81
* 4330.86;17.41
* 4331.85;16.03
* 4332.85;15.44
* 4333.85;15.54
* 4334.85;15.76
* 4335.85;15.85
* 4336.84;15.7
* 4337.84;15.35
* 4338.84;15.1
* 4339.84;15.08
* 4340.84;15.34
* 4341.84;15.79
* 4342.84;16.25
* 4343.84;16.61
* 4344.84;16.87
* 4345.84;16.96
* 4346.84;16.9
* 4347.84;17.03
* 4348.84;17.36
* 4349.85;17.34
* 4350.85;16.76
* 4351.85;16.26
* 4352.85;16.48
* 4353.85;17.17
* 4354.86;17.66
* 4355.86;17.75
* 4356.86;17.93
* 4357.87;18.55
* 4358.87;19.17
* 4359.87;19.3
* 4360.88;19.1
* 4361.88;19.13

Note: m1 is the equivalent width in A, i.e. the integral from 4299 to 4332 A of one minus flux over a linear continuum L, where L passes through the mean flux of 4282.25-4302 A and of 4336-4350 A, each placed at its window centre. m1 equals -1.68 A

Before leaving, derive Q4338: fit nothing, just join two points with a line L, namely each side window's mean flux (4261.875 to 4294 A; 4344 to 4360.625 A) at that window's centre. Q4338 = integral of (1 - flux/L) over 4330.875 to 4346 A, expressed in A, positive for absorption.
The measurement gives 1.5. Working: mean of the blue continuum 18.4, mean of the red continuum 17.5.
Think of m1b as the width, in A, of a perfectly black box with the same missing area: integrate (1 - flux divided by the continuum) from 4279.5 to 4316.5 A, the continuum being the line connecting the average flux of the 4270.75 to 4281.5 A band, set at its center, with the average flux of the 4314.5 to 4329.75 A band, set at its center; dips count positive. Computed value 2.2 A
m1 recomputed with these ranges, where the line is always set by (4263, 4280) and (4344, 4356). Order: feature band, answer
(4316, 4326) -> -0.52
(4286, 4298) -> 0.89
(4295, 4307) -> 0.58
